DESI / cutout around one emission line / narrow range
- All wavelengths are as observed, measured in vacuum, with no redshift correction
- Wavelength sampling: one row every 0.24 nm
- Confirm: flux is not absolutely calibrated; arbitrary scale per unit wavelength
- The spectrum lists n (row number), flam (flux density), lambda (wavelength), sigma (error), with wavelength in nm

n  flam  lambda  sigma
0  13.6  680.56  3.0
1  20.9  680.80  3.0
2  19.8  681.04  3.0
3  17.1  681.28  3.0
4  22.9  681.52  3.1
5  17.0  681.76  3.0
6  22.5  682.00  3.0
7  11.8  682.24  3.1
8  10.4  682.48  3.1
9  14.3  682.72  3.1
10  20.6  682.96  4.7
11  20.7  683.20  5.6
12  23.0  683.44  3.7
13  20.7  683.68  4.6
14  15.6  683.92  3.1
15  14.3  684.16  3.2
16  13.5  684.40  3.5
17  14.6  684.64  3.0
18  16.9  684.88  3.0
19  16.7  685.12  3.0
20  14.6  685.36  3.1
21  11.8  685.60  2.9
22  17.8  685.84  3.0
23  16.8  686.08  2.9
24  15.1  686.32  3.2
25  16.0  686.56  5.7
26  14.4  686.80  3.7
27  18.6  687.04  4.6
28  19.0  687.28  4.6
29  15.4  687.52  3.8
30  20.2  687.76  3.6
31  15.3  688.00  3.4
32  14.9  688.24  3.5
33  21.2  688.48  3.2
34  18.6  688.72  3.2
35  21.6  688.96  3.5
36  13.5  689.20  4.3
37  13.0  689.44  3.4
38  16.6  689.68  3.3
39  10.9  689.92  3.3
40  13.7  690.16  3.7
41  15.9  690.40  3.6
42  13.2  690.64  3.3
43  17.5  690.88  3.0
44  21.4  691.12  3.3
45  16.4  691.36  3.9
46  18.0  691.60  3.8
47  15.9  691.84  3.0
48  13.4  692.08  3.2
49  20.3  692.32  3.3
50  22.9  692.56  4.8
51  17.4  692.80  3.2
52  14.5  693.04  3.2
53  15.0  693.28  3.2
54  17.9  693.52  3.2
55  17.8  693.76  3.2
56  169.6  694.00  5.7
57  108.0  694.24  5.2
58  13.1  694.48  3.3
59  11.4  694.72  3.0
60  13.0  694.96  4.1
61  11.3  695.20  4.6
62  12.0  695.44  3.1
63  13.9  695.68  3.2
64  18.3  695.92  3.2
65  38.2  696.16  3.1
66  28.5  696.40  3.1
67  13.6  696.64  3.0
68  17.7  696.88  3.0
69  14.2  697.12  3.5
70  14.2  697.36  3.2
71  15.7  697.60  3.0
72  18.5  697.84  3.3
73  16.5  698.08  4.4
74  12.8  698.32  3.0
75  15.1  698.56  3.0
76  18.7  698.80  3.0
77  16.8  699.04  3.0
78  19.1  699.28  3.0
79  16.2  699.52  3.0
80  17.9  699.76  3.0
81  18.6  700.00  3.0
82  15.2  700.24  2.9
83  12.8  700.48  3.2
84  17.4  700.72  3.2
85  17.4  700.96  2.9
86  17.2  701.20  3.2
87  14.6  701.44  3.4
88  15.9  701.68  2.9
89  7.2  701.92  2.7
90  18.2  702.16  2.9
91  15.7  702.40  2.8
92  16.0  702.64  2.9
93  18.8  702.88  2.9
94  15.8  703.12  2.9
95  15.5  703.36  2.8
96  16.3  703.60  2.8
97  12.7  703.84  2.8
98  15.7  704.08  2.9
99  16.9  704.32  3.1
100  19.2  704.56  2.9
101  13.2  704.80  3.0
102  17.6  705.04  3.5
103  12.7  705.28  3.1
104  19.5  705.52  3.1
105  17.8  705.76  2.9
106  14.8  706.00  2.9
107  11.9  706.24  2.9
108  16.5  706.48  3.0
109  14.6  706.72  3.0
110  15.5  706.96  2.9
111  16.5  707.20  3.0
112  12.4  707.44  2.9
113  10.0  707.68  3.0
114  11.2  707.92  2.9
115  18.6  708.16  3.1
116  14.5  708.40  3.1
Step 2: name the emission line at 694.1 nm H-alpha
